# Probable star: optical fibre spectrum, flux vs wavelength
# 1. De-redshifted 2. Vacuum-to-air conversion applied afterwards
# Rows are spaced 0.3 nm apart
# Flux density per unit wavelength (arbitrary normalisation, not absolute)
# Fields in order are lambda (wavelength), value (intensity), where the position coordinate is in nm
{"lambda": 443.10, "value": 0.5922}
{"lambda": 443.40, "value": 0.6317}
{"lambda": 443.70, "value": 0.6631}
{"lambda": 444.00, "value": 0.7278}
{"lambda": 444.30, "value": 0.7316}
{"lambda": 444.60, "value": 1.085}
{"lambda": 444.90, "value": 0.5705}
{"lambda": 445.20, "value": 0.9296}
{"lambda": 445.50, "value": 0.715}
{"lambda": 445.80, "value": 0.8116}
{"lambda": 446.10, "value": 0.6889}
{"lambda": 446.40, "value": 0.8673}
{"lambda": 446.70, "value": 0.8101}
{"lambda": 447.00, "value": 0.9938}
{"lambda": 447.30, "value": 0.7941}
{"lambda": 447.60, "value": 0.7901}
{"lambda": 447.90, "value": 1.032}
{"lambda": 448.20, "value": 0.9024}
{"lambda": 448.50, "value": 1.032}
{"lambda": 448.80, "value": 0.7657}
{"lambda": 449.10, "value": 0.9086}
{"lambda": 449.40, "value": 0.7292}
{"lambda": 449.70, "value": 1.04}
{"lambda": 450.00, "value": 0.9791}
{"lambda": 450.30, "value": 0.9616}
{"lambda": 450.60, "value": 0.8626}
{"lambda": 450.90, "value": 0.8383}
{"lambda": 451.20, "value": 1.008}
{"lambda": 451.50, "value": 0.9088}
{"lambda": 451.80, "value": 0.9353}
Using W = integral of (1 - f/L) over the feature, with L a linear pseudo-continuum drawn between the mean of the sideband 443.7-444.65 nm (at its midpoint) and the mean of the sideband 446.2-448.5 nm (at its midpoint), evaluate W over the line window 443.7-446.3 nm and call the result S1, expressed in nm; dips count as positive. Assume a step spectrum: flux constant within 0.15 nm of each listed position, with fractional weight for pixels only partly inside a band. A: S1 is 0.13 nm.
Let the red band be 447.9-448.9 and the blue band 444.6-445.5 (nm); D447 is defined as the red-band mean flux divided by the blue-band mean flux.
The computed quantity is 1.16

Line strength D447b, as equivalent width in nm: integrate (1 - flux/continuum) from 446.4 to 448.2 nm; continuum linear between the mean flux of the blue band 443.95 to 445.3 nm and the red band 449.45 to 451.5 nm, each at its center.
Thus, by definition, -0.03 nm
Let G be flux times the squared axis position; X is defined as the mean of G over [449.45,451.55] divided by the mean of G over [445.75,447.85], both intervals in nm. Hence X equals 1.14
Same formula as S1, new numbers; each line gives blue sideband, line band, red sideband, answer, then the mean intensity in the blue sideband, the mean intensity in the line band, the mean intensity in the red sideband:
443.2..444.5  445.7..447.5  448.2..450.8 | -0.06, 0.7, 0.827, 0.908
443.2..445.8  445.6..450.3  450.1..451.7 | -0.18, 0.757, 0.877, 0.918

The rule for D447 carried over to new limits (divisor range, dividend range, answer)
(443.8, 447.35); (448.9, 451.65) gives 1.13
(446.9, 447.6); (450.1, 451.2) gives 1.05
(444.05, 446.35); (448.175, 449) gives 1.14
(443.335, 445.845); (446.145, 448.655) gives 1.17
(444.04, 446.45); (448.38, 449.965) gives 1.13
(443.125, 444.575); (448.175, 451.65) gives 1.28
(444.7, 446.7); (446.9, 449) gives 1.16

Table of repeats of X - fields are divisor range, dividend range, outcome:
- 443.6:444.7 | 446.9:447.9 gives 1.12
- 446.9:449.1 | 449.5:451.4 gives 1.06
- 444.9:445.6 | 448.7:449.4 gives 1.07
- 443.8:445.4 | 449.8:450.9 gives 1.19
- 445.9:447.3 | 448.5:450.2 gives 1.09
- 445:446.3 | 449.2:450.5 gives 1.21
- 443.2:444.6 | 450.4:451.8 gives 1.29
